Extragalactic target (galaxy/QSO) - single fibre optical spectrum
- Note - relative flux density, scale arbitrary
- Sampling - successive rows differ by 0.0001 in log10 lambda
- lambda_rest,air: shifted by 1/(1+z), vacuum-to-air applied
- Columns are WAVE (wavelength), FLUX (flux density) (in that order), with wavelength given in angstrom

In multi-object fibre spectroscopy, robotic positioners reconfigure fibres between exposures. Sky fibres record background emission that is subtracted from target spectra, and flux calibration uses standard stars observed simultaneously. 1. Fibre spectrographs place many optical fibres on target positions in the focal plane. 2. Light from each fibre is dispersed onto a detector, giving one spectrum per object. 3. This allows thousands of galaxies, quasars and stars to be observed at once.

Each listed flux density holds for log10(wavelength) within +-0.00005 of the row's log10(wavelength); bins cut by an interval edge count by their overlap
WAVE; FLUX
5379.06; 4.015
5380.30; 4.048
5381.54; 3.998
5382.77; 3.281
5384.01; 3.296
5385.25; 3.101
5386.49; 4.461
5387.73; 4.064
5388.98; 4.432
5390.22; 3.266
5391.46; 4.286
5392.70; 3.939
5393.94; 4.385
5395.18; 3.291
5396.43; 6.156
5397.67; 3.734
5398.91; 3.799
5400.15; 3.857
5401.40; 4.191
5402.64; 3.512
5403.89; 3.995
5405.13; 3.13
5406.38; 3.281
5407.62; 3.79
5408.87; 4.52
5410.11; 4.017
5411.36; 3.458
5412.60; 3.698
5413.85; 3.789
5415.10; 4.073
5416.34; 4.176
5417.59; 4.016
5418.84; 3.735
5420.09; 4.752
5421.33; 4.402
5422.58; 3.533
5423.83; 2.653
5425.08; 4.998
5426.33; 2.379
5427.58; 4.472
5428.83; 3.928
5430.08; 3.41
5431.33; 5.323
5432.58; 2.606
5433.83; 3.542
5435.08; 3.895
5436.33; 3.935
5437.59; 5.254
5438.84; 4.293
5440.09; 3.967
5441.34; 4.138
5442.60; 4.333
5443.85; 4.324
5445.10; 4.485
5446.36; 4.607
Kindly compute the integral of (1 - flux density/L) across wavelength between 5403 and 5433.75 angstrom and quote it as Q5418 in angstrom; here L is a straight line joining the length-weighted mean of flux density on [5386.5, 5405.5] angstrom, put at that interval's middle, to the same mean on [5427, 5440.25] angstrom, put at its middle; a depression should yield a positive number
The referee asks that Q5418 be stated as 1.6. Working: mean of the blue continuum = 4.03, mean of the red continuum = 4.06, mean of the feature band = 3.83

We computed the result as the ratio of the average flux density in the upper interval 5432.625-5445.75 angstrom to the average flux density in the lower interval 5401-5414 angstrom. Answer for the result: 1.10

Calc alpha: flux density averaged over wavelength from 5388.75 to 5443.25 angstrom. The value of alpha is 3.96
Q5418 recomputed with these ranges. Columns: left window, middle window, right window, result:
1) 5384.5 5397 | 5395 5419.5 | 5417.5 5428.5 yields 0.4 angstrom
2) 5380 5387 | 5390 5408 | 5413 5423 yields -0.4 angstrom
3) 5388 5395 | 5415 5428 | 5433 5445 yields 0.6 angstrom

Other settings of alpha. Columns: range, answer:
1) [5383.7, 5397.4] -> 4.07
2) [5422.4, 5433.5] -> 3.7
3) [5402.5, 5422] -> 3.91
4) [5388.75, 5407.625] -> 3.94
